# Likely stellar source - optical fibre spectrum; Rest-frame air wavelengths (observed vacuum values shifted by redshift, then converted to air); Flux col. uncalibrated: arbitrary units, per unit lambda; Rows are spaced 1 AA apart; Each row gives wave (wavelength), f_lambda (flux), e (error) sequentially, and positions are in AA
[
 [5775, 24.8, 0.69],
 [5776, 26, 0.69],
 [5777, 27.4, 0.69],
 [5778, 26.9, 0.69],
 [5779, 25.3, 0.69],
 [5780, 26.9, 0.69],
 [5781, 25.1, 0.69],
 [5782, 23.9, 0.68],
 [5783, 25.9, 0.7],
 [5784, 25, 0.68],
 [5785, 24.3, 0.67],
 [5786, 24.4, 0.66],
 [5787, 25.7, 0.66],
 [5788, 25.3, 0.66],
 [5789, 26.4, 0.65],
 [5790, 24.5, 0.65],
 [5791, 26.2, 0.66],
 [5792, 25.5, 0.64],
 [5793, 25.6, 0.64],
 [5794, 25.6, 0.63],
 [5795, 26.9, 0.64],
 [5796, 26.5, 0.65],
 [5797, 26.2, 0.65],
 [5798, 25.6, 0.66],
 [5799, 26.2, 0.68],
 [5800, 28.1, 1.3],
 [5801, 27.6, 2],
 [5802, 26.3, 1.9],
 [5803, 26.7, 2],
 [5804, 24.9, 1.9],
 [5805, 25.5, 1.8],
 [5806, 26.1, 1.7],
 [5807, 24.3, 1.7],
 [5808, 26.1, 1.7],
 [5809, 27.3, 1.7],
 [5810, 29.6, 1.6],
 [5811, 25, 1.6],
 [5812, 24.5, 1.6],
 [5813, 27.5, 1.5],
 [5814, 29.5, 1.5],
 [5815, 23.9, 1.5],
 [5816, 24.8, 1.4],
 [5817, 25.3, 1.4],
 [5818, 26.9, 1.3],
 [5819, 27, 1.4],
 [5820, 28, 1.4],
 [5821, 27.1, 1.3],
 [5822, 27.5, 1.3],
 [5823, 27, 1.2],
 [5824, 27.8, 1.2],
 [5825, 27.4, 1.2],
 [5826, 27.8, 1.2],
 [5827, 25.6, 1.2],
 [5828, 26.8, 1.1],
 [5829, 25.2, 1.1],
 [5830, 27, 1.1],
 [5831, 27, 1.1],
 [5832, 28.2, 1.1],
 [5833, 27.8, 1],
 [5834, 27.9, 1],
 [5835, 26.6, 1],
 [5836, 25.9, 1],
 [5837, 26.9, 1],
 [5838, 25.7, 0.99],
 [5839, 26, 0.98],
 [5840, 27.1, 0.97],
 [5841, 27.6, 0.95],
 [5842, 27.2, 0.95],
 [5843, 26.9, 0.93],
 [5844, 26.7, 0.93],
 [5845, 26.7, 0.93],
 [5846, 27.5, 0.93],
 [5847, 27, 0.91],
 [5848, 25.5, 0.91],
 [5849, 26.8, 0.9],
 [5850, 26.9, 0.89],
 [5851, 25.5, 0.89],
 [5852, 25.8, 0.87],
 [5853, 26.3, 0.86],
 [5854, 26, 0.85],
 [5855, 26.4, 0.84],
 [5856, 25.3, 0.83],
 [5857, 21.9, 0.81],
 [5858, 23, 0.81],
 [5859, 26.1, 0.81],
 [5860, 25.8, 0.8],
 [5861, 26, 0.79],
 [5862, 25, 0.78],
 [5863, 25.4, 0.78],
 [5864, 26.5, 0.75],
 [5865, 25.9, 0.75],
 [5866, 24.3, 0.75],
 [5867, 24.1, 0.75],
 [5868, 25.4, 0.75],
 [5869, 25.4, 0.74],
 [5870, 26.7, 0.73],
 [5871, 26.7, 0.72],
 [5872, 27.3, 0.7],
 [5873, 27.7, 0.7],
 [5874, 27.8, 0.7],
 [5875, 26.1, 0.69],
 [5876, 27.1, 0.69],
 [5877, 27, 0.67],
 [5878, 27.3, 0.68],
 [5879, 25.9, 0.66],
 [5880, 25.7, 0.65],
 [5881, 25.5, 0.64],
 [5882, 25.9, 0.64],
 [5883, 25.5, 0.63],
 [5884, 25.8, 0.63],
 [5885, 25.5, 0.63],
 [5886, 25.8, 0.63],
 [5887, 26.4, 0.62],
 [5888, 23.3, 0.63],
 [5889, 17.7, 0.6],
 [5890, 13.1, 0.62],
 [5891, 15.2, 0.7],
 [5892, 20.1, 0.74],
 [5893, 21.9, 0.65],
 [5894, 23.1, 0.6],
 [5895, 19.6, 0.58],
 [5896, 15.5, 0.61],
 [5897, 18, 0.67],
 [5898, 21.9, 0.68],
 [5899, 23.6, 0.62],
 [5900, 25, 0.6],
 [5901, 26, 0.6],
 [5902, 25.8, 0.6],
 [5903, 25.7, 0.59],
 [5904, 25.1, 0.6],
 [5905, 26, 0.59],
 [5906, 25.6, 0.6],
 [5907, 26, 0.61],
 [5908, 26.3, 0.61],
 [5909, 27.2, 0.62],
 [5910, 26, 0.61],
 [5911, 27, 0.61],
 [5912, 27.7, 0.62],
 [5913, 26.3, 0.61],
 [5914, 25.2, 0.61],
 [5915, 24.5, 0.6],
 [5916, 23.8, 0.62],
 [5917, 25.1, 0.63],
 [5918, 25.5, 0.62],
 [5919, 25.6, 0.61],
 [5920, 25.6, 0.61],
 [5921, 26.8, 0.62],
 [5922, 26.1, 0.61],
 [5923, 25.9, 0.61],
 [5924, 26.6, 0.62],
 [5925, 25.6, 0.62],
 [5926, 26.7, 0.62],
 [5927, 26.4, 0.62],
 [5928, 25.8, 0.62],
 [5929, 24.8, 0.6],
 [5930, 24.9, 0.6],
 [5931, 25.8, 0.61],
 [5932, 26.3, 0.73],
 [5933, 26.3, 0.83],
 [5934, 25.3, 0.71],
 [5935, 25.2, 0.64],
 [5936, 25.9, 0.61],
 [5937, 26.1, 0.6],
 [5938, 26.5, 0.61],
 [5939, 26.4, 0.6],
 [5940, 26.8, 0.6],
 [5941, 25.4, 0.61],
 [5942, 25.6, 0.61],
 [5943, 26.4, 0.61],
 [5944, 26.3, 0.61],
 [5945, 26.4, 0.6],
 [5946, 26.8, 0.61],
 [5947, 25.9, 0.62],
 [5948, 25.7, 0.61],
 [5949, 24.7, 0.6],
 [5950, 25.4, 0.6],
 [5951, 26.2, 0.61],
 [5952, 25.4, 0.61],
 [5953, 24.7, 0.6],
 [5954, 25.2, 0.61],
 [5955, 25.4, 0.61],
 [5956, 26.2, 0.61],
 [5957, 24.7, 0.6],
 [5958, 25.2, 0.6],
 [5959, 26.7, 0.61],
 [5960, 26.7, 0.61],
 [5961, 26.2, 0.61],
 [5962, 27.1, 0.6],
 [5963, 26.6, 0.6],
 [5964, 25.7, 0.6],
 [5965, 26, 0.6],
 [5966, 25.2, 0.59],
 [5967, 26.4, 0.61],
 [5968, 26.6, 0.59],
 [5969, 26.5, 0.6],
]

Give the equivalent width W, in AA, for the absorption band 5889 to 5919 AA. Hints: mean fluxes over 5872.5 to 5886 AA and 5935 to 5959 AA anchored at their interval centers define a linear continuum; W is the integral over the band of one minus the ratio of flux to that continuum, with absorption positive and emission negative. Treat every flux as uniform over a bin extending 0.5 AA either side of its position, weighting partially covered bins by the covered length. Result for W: 3.1 AA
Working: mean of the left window 26.3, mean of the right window 25.8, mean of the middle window 23.4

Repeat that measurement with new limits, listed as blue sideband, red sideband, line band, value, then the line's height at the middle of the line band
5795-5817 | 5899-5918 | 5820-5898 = 2.0 AA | 26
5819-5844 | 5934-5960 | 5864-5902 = 3.6 AA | 26.5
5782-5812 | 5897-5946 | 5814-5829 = -0.5 AA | 25.9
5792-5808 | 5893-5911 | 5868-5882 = -1.2 AA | 24.5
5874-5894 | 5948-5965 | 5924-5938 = -0.4 AA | 25.1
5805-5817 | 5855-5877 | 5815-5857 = -1.0 AA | 26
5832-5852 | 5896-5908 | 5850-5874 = 0.2 AA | 25.9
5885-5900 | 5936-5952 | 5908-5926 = -2.1 AA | 23.2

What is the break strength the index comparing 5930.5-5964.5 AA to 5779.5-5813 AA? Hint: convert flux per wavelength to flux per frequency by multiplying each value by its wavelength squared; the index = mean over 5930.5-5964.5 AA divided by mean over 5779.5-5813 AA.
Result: 1.1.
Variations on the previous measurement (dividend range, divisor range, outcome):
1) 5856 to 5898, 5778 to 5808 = 0.96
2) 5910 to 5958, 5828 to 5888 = 1.01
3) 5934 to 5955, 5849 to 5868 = 1.05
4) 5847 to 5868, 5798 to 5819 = 0.98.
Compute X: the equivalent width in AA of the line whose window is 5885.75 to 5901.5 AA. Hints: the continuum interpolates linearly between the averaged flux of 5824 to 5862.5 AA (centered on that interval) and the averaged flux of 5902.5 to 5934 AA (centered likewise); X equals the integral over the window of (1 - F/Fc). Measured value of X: 3.08 AA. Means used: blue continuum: 26.4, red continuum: 25.9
